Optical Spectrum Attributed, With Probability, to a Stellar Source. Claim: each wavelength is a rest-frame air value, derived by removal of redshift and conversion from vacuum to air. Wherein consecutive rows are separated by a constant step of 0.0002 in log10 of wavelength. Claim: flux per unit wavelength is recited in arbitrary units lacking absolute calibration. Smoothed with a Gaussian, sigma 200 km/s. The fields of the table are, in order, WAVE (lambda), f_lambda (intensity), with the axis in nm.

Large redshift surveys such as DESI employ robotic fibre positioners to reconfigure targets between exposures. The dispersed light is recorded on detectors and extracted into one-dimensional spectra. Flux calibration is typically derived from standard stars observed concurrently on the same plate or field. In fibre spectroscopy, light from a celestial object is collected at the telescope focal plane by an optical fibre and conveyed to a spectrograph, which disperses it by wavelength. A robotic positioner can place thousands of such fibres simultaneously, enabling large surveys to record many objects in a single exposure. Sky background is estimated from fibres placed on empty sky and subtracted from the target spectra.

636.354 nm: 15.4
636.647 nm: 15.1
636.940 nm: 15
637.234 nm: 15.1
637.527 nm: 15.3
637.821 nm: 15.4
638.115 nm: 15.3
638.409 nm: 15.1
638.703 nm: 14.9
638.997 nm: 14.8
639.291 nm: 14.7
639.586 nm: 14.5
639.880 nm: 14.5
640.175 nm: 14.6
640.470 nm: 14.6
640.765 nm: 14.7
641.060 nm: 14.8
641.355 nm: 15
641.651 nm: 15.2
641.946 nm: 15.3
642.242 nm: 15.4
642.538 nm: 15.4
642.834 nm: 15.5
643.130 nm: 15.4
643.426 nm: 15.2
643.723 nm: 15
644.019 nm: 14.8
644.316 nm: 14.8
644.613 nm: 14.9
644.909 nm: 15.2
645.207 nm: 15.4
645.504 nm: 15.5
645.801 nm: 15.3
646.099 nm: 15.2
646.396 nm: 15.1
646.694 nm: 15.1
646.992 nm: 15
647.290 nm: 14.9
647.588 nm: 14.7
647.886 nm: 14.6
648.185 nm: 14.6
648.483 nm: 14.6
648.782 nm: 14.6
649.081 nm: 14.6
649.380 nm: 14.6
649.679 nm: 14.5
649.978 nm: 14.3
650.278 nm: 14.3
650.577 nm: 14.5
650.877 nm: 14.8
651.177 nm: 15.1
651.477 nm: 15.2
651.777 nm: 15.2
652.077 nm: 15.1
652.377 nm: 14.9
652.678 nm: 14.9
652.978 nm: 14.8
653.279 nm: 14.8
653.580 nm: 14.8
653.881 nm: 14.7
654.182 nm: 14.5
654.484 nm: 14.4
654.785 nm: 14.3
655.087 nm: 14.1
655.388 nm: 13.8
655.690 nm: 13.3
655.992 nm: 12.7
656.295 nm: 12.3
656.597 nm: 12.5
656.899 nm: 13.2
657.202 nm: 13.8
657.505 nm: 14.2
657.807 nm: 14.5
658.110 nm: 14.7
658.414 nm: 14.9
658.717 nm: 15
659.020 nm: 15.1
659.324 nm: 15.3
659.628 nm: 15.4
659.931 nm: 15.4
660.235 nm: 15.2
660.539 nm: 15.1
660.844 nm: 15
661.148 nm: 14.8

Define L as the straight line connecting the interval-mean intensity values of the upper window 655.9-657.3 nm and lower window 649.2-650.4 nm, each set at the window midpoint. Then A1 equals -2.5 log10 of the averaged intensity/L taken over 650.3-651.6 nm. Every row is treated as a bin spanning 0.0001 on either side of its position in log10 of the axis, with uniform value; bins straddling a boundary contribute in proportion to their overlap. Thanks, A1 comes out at -0.05 mag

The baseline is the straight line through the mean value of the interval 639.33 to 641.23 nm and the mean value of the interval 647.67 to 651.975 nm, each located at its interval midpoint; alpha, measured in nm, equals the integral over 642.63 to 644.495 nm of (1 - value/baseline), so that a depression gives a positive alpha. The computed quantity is -0.060 nm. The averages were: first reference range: 14.6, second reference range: 14.7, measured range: 15.1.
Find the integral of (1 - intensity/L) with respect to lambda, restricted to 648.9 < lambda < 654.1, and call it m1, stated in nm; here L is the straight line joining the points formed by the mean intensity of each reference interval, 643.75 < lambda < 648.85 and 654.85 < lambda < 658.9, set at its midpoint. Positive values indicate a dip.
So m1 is -0.14 nm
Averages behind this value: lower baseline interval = 15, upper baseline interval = 13.8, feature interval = 14.8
